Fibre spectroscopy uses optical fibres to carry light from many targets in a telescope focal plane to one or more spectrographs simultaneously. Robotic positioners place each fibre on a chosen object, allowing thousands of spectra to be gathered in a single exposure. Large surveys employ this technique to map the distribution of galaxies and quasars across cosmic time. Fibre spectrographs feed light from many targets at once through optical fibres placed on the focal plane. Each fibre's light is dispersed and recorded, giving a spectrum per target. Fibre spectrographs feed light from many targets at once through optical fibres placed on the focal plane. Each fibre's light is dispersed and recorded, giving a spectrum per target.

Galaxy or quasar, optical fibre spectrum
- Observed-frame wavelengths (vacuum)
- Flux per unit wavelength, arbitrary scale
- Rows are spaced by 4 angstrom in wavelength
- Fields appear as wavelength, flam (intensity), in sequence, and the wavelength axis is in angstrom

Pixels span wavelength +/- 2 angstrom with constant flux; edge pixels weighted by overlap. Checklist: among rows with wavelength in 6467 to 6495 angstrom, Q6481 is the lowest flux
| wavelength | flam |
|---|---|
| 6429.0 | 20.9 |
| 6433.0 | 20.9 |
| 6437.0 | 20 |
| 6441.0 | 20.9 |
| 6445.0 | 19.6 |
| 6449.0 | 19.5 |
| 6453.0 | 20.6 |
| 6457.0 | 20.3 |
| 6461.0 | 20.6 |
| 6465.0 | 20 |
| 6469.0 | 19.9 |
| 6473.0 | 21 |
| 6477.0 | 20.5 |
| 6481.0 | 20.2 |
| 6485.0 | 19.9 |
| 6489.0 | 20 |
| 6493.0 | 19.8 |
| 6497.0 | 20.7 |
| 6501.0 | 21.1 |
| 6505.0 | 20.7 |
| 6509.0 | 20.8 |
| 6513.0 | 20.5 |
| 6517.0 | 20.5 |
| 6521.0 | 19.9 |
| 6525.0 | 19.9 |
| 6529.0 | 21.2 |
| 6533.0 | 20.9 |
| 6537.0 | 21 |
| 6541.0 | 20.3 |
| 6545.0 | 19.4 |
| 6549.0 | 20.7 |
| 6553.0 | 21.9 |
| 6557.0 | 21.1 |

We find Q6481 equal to 19.8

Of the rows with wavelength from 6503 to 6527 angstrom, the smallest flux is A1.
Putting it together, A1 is 19.9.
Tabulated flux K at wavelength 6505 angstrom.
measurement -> 20.7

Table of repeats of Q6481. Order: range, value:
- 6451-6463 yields 20.3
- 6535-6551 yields 19.4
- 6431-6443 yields 20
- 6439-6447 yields 19.6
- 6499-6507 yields 20.7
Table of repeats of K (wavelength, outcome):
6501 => 21.1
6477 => 20.5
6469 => 19.9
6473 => 21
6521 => 19.9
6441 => 20.9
